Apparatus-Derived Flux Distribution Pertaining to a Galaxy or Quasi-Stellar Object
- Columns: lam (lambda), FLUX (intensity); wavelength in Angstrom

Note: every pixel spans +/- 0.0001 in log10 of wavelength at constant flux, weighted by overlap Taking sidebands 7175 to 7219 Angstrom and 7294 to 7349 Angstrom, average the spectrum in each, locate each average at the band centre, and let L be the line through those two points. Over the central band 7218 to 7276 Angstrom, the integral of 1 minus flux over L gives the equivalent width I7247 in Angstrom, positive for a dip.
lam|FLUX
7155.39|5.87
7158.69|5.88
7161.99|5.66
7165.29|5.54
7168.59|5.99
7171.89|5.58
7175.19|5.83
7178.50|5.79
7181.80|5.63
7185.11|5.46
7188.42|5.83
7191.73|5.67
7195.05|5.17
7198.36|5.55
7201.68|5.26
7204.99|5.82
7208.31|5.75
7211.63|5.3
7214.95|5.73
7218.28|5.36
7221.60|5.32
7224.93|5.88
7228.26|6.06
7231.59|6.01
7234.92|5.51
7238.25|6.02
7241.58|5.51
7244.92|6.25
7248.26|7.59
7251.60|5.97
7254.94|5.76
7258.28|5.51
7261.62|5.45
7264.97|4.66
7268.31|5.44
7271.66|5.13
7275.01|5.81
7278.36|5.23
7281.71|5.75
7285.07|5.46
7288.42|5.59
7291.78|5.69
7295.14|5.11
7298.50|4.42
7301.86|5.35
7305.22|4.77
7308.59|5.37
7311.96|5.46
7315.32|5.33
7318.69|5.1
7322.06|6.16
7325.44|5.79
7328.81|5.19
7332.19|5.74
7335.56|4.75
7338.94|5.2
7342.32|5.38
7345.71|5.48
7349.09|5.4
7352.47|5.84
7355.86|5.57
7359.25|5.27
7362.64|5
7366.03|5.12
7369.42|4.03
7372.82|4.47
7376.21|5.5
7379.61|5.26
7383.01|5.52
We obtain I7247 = -2.96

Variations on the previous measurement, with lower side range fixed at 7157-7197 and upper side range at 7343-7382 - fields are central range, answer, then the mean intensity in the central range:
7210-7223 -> 0.3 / 5.43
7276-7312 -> 0.5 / 5.29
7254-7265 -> 0.1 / 5.42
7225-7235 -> -0.7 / 5.92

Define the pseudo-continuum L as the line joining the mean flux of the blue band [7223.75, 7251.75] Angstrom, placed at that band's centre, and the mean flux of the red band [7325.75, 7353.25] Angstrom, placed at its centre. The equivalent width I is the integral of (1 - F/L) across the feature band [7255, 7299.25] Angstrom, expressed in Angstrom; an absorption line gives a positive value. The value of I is 3.48 Angstrom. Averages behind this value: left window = 6.1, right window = 5.38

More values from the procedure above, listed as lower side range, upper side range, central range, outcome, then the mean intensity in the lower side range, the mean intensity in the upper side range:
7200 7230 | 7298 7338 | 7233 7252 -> -2.1 Angstrom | 5.61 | 5.31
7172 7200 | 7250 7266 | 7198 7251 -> -2.5 Angstrom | 5.61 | 5.5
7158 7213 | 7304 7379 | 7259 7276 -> 0.5 Angstrom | 5.63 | 5.27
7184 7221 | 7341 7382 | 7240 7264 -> -2.4 Angstrom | 5.53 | 5.2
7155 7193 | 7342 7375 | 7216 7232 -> -0.4 Angstrom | 5.72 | 5.15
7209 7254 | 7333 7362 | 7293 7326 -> 1.5 Angstrom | 5.88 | 5.36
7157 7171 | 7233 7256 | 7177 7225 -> 2.9 Angstrom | 5.76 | 6.1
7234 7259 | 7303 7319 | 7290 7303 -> 0.7 Angstrom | 6.05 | 5.22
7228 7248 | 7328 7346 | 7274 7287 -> 0.3 Angstrom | 6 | 5.28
